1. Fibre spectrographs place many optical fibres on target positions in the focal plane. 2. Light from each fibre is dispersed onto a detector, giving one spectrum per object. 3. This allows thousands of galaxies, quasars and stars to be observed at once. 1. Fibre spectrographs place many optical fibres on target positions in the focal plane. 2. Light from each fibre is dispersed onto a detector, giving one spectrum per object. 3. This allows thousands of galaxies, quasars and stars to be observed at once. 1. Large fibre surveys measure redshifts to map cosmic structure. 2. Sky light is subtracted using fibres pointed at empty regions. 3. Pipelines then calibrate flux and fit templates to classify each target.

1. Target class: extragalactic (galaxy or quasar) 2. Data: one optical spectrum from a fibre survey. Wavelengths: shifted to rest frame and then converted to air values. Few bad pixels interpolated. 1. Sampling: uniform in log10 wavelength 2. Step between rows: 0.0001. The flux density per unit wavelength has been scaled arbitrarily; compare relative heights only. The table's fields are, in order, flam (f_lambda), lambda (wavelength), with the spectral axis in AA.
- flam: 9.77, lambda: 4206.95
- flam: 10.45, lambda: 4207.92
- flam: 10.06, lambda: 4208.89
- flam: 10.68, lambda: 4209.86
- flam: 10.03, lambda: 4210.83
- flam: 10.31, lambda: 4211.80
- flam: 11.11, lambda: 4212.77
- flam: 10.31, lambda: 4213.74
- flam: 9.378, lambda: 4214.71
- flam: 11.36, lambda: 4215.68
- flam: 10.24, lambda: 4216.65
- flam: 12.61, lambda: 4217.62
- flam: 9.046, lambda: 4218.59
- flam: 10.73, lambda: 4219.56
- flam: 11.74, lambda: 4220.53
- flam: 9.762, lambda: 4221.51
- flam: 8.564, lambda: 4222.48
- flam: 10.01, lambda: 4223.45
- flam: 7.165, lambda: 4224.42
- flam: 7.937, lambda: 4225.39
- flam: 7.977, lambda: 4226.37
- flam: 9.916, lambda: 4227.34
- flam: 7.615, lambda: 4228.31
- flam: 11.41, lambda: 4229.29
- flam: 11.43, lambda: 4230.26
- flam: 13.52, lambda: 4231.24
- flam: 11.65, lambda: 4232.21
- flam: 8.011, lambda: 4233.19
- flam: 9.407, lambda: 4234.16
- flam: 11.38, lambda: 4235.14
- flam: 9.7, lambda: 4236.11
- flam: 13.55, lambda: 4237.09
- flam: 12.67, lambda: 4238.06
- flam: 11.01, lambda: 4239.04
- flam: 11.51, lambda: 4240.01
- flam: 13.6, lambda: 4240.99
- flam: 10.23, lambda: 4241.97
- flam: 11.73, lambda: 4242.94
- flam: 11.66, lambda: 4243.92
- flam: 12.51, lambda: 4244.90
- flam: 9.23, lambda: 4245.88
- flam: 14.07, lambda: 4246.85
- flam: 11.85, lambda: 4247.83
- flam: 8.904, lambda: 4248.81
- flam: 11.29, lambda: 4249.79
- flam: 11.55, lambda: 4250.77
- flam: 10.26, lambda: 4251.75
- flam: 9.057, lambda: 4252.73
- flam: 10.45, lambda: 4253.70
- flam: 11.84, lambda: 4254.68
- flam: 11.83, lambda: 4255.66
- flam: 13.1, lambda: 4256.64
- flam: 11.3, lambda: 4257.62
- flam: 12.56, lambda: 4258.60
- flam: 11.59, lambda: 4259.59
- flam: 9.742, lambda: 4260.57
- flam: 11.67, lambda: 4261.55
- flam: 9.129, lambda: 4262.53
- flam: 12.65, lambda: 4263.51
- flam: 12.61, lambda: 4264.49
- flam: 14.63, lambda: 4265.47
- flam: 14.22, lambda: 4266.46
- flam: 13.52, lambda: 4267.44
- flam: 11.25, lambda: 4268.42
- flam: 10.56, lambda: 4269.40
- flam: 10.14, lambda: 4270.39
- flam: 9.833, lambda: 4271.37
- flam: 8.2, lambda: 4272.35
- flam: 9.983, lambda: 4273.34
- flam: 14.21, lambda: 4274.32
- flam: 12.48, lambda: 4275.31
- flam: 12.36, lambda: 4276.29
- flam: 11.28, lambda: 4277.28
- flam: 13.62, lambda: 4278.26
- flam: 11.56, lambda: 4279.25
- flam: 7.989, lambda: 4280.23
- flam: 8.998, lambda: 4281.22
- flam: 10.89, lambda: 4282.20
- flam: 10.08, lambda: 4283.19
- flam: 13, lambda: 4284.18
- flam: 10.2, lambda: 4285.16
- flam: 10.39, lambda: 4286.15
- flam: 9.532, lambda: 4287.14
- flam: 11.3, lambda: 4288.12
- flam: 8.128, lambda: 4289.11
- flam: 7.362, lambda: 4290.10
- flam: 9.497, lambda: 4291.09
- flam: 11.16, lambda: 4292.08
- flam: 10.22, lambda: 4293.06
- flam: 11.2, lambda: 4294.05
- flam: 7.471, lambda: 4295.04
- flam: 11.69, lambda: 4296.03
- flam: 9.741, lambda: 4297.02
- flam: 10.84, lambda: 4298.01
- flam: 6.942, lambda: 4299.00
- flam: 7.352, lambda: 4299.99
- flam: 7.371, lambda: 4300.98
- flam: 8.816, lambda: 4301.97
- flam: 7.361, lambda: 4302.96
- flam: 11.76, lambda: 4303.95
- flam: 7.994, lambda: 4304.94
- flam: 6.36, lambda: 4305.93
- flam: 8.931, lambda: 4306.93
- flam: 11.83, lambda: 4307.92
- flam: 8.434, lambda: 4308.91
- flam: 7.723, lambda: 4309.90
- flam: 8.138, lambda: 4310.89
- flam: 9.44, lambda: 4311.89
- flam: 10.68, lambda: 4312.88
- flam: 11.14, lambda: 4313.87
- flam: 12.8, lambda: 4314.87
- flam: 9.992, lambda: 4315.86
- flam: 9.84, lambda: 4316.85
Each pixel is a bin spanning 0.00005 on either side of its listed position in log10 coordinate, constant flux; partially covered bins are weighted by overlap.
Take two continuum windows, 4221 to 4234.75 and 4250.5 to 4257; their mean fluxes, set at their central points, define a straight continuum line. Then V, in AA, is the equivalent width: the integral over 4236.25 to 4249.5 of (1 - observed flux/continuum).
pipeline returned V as -1.5 AA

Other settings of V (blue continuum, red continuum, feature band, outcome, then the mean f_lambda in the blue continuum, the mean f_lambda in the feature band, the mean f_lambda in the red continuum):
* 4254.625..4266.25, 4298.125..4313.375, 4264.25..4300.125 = -1.0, 11.9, 10.7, 8.67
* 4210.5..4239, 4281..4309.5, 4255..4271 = -3.3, 10.3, 11.9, 9.48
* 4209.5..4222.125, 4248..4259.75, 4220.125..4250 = 0.5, 10.5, 10.7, 11.1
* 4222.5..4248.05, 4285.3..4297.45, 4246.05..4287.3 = -4.3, 10.7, 11.3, 9.82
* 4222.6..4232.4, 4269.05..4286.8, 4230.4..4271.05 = -4.8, 9.77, 11.5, 10.9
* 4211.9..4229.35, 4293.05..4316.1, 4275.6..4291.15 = -1.6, 9.8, 10.4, 9.32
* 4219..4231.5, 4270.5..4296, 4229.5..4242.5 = -1.9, 9.75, 11.4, 10.5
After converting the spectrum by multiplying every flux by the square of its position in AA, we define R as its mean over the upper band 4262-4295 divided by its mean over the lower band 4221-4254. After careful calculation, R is 1.05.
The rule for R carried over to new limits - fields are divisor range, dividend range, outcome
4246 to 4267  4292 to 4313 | 0.80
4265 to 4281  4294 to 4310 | 0.78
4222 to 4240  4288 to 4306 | 0.92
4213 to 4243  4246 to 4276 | 1.11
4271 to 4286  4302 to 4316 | 0.87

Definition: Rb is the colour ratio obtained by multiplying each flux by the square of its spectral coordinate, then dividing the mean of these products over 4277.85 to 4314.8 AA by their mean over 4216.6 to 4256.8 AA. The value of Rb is 0.9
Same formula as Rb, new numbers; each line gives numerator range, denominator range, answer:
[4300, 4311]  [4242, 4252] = 0.78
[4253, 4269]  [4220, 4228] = 1.34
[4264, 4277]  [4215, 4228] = 1.24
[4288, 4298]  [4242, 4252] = 0.88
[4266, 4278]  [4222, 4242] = 1.13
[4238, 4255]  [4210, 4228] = 1.15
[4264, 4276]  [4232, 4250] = 1.06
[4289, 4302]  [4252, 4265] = 0.82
